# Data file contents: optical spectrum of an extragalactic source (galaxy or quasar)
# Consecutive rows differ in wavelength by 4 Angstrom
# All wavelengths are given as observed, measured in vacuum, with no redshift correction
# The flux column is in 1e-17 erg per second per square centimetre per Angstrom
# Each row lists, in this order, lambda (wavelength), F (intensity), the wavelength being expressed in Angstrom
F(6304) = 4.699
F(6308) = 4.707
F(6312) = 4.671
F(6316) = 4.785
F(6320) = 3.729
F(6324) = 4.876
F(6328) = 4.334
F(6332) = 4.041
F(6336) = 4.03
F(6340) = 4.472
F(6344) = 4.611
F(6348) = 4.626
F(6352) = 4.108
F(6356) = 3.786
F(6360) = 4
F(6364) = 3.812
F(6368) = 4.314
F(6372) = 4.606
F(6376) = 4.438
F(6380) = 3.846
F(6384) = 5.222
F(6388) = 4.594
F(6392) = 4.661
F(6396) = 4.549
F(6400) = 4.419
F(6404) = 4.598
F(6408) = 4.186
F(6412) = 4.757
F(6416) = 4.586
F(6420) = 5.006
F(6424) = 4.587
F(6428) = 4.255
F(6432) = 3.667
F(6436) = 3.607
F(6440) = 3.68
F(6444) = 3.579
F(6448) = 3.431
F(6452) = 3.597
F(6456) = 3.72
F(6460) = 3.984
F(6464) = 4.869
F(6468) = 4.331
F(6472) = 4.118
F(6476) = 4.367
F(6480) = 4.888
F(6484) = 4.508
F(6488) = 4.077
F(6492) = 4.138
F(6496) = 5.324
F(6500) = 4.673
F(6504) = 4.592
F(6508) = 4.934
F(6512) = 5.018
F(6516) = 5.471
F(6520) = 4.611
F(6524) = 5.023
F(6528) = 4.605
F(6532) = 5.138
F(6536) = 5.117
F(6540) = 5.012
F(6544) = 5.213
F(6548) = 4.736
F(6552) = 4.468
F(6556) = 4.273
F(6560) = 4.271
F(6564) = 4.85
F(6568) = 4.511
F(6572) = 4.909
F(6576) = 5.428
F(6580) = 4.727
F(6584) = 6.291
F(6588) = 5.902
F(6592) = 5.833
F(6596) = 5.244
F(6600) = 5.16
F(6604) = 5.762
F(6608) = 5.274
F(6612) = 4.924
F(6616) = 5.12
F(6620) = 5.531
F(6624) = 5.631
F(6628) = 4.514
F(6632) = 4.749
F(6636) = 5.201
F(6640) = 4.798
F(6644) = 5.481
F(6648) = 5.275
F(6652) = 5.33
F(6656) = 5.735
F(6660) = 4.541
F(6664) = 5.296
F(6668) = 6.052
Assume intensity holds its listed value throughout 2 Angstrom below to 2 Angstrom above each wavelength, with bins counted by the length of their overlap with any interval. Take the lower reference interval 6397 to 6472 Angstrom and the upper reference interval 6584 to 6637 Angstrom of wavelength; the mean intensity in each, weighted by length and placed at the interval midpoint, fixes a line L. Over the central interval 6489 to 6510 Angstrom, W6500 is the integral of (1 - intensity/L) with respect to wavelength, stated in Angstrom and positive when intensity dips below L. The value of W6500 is -0.5 Angstrom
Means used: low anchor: 4.16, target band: 4.7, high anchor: 5.34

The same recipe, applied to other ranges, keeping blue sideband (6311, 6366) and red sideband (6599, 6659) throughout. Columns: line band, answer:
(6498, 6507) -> 0.3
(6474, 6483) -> 0.2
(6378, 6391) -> -0.4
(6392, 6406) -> -0.2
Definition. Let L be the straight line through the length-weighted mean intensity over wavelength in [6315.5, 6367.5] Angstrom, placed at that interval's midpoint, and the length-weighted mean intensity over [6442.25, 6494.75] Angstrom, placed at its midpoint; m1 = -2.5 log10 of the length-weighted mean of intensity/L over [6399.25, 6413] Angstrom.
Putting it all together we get -0.07 mag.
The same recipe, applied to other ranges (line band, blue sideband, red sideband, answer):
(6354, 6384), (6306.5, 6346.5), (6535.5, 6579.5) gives 0.076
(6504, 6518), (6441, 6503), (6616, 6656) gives -0.136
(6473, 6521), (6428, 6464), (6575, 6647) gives -0.113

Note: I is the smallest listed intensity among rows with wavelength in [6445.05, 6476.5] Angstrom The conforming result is 3.431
